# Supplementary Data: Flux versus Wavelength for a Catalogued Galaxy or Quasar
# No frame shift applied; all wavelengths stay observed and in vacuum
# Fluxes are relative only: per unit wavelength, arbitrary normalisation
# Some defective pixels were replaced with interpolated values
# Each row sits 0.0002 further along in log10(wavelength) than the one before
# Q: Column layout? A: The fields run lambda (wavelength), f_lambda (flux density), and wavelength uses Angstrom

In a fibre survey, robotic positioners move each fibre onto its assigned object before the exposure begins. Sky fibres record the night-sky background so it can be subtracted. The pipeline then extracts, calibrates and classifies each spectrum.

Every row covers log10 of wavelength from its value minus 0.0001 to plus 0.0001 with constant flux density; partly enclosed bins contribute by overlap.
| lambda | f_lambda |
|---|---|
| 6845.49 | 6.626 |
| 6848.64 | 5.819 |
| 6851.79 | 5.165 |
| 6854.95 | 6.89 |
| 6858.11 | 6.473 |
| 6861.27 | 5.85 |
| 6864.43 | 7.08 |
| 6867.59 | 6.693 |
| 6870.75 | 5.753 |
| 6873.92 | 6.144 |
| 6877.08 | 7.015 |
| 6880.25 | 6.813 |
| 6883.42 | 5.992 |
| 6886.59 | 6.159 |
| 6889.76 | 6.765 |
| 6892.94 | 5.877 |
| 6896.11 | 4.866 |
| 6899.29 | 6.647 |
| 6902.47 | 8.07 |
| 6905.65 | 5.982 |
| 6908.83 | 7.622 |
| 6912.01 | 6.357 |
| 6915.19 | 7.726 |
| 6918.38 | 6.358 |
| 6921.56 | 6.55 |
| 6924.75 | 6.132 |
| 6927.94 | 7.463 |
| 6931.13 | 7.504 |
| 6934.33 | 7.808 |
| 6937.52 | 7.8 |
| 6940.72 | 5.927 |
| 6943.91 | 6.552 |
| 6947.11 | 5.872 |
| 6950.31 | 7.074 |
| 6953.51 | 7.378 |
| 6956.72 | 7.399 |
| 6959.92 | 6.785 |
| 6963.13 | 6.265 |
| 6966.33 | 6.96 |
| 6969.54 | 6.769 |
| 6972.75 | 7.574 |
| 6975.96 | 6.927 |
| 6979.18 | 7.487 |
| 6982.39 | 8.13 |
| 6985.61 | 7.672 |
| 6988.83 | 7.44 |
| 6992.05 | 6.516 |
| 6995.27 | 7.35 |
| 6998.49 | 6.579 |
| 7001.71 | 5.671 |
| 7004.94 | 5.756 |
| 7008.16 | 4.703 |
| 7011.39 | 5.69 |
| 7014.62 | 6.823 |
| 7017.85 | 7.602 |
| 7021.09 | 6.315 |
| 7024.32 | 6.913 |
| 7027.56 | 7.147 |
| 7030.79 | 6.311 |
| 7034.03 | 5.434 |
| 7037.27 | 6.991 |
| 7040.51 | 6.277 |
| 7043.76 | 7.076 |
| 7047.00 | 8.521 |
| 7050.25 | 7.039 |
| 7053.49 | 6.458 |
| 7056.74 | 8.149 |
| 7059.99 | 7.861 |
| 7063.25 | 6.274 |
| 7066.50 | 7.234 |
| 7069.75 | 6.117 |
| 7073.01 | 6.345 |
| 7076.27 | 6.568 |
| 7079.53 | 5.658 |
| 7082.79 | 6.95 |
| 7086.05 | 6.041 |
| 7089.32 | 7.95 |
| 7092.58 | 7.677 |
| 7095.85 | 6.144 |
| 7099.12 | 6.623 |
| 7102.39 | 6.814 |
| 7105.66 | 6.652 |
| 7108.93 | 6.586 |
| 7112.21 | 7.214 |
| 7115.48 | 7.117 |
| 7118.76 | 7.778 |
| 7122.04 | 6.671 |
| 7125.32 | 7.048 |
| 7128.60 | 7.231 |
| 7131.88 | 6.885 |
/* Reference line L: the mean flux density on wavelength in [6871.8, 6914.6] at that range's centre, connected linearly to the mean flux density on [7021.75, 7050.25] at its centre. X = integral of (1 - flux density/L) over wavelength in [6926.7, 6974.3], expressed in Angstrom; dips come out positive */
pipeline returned -2.7 Angstrom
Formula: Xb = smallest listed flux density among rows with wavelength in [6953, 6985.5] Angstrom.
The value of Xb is 6.265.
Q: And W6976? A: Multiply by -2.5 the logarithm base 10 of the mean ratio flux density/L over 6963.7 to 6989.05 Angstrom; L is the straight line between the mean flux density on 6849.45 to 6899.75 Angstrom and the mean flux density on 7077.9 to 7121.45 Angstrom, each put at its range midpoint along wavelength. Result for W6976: -0.13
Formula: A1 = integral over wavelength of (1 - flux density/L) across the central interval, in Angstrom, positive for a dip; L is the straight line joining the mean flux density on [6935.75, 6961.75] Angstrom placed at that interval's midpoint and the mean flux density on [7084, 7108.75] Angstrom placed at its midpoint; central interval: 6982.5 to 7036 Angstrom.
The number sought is 2.3 Angstrom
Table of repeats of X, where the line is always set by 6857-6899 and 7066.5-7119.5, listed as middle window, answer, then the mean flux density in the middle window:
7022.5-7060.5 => -1.9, 6.99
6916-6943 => -2.4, 6.96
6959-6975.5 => -1.0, 6.88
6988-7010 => 1.0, 6.24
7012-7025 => -0.4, 6.82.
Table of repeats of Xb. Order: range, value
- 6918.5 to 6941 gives 5.927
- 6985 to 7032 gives 4.703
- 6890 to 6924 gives 4.866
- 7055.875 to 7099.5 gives 5.658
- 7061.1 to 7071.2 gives 6.117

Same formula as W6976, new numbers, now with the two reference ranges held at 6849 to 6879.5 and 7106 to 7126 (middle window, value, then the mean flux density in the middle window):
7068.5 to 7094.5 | 0.05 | 6.66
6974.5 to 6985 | -0.13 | 7.53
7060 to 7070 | 0.01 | 6.81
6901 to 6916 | -0.11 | 7.12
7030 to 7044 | 0.08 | 6.36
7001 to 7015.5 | 0.19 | 5.68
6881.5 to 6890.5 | 0.02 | 6.28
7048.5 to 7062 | -0.07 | 7.35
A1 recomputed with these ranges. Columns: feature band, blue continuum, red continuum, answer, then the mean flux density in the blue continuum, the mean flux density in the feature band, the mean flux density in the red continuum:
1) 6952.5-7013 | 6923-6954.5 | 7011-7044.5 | 0.0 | 6.94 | 6.79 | 6.62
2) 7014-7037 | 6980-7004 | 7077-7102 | 0.9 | 7.03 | 6.66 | 6.72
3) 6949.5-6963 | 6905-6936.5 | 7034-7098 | -0.2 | 7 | 7.06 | 6.87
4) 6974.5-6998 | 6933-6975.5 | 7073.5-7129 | -1.4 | 6.93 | 7.32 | 6.85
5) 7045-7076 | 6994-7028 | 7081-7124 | -1.9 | 6.38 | 7.09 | 6.94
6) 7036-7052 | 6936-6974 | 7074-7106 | -1.0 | 6.85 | 7.18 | 6.7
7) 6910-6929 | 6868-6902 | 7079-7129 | -1.1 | 6.28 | 6.77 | 6.9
